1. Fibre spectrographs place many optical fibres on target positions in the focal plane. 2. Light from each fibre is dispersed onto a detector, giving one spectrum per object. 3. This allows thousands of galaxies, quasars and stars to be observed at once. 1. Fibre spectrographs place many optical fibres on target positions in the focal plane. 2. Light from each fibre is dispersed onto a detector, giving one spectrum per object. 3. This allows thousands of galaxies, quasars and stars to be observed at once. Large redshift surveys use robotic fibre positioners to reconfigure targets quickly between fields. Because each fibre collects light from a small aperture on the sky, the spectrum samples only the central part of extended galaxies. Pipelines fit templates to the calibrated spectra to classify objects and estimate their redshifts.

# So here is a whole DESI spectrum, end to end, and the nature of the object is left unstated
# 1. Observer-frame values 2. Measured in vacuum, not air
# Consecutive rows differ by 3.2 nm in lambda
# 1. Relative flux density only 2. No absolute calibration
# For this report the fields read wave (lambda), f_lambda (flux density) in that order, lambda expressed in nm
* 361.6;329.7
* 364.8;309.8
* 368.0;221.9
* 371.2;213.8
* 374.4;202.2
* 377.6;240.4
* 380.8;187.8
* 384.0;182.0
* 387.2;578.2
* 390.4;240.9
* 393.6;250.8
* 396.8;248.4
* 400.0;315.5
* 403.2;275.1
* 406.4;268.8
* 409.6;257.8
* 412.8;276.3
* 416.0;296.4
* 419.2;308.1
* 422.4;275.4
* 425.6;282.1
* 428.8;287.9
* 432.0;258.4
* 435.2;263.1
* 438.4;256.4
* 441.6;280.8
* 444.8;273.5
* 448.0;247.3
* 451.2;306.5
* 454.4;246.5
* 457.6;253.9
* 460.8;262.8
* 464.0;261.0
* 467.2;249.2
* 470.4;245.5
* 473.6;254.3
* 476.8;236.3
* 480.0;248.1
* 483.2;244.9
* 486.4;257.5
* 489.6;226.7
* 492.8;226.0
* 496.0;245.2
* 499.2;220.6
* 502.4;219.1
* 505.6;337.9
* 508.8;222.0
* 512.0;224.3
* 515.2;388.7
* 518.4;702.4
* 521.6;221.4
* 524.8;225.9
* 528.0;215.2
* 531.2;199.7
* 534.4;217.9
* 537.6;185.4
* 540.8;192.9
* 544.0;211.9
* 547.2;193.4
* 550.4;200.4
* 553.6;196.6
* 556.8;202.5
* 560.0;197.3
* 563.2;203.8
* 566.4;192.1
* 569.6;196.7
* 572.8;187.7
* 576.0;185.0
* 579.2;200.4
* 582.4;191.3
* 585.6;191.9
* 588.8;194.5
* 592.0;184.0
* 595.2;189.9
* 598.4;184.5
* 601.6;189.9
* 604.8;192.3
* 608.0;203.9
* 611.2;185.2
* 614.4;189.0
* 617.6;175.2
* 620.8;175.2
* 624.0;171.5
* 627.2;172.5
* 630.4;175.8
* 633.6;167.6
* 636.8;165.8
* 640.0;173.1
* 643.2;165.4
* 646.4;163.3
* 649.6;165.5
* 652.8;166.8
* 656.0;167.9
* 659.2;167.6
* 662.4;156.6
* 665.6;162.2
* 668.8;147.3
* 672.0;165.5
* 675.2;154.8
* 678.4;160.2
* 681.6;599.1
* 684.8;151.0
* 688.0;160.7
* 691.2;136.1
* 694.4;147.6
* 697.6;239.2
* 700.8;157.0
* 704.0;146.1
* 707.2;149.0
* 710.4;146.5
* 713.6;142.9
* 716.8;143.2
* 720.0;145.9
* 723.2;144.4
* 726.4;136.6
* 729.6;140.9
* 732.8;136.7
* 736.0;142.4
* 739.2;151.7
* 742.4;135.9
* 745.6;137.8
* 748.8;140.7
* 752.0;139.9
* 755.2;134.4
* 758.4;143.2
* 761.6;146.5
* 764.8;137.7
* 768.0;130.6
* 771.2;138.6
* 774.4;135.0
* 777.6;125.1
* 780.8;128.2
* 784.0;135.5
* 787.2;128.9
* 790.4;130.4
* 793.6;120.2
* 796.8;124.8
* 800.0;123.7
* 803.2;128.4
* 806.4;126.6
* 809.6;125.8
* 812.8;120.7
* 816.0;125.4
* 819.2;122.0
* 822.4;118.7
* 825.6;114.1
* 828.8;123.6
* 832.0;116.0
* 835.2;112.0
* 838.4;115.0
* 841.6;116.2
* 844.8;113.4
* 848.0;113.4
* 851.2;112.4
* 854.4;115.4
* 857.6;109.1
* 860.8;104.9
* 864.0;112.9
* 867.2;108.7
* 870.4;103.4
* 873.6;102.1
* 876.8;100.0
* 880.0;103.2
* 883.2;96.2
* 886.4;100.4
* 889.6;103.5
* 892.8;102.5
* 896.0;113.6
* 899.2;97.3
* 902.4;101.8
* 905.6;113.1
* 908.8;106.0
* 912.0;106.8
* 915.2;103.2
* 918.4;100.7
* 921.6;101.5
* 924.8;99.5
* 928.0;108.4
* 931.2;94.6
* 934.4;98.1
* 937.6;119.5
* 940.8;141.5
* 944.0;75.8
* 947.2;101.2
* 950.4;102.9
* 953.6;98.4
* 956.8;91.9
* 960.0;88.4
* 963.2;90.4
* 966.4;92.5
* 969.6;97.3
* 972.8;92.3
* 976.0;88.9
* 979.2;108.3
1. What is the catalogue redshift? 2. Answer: 0.04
